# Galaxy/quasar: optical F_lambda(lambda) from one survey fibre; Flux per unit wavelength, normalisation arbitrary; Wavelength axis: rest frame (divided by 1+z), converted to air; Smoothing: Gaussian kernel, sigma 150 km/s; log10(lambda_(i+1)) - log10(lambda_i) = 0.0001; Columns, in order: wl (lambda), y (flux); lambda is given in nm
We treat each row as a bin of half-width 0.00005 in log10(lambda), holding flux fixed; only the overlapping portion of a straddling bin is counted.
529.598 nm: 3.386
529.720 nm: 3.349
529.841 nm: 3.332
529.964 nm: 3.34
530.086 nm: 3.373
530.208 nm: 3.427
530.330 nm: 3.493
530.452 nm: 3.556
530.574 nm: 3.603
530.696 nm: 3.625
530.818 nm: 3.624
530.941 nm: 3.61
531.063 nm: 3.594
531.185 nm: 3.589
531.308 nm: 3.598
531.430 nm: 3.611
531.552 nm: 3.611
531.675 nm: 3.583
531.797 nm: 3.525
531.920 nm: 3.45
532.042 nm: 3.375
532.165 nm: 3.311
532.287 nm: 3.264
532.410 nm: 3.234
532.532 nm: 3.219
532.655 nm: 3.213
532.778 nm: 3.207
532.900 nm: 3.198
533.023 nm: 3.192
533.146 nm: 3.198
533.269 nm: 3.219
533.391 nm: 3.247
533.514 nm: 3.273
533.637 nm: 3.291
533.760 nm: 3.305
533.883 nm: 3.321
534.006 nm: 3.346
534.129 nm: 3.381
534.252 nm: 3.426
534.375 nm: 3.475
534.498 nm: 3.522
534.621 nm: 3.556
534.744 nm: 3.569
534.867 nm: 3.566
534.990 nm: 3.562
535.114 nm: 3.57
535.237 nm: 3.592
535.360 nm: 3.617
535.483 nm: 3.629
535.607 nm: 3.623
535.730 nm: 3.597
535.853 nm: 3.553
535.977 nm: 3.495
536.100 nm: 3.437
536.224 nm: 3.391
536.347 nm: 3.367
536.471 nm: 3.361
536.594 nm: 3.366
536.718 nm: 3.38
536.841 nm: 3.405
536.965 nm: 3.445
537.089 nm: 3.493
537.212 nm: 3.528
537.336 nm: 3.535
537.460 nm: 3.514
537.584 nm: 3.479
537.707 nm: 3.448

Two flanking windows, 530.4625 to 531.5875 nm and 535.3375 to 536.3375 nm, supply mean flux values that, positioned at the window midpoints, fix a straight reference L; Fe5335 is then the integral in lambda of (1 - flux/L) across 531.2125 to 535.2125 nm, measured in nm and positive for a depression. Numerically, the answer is 0.202 nm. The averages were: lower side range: 3.61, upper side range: 3.53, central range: 3.39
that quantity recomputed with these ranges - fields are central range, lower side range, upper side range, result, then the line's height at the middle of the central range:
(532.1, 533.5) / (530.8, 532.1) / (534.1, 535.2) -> 0.124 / 3.54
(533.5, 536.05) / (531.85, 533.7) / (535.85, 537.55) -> -0.106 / 3.35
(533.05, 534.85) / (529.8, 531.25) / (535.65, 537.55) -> 0.060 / 3.48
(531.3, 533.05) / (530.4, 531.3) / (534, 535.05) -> 0.095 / 3.56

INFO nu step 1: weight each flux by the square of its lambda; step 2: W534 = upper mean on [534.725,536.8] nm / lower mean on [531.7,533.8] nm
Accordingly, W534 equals 1.08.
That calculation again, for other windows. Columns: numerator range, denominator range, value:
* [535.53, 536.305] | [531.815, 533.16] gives 1.09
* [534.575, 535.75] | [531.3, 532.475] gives 1.05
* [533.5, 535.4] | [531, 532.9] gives 1.02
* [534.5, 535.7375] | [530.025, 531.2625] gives 1.03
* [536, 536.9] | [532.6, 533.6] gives 1.07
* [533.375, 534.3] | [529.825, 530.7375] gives 0.97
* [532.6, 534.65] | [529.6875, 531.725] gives 0.95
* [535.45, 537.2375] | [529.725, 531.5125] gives 1.01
